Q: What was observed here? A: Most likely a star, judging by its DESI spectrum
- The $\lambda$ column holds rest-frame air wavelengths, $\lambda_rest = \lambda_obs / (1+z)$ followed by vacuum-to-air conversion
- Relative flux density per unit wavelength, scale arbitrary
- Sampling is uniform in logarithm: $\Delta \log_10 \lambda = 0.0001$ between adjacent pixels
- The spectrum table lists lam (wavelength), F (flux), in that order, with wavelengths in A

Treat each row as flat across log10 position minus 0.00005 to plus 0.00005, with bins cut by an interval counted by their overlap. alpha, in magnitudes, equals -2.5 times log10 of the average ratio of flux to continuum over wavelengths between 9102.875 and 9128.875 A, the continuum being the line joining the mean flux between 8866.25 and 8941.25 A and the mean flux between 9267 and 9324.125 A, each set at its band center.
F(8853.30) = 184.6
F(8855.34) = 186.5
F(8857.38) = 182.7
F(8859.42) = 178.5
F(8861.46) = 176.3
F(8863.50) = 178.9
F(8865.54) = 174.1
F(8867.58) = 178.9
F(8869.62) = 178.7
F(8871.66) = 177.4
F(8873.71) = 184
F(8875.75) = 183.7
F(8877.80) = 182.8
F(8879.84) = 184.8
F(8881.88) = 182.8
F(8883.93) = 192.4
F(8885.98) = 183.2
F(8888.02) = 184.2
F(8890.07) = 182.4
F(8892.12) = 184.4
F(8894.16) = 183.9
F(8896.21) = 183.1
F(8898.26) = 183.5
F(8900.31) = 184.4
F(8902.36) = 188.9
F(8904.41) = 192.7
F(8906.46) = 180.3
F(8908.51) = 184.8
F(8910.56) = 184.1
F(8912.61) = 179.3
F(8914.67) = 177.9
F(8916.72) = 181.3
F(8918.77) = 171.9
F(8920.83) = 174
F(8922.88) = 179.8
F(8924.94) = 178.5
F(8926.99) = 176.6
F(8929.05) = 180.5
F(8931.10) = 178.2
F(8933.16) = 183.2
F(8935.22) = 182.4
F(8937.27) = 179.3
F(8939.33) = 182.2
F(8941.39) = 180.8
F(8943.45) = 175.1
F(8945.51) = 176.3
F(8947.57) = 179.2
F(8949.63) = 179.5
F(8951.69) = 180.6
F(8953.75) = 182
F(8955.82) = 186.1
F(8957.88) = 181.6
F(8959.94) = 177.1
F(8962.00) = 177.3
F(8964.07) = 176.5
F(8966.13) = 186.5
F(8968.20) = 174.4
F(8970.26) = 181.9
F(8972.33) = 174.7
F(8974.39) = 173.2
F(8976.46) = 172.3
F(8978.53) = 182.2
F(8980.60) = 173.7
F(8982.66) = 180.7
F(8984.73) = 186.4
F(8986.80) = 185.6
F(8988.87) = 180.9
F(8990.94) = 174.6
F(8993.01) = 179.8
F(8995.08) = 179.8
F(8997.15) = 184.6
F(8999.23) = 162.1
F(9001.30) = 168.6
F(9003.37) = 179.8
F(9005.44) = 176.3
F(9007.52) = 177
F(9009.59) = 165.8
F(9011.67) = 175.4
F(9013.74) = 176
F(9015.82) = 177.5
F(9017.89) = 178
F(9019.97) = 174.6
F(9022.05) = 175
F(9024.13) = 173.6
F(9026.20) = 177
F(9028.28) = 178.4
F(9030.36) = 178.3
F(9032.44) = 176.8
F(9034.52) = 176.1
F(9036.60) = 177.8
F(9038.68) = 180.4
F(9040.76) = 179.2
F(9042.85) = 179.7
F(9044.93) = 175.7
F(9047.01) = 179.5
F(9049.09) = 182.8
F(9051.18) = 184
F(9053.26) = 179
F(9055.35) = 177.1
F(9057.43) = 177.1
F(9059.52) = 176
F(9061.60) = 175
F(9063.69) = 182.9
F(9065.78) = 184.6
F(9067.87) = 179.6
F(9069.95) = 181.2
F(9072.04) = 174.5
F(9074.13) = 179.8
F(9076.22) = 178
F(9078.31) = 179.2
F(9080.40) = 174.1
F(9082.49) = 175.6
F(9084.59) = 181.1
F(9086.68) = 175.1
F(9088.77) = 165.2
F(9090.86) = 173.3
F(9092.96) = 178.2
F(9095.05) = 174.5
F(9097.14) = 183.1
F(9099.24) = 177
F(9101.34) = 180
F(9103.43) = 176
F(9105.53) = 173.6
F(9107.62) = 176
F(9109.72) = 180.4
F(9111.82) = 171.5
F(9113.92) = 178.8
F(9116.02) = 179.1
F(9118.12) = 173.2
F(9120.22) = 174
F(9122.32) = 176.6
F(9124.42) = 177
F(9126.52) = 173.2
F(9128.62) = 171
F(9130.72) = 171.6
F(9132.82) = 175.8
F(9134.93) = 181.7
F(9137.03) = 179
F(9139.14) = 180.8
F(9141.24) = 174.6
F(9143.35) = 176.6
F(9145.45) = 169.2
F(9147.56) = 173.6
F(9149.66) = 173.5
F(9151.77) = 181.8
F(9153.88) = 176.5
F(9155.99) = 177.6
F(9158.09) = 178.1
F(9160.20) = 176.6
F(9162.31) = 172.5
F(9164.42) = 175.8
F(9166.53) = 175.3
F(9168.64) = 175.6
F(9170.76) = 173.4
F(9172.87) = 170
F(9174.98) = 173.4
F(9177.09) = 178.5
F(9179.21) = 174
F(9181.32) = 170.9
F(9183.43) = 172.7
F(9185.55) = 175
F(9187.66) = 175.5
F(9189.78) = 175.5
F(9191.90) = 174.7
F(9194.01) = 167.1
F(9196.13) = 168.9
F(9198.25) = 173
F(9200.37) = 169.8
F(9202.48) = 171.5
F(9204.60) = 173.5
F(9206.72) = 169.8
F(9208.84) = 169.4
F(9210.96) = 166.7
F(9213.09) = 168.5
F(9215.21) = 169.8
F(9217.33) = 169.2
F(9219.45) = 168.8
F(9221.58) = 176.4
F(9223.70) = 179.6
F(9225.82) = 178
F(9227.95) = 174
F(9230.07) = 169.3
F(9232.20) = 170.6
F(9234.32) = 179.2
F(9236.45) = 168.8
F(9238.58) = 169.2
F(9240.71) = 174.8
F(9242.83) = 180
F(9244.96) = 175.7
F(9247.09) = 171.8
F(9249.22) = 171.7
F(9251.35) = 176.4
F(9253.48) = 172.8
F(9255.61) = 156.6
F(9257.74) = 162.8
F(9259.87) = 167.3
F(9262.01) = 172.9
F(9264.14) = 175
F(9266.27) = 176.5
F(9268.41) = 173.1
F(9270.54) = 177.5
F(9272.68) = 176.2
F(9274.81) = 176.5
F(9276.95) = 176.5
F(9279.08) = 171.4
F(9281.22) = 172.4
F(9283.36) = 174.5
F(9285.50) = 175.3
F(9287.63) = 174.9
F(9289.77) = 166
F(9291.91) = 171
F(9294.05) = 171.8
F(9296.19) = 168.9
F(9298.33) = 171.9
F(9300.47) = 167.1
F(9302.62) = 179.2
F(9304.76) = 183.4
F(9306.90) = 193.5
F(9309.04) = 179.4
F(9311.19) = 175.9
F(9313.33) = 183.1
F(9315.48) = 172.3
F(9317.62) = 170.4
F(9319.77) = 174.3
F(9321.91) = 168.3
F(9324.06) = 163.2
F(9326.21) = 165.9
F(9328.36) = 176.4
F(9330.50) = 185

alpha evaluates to 0.01 mag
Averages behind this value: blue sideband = 182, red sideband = 175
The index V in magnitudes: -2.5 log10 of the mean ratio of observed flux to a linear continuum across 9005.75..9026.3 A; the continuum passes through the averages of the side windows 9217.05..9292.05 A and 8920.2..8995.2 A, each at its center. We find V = 0.02 mag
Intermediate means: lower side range 179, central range 175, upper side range 173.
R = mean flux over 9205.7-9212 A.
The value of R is 169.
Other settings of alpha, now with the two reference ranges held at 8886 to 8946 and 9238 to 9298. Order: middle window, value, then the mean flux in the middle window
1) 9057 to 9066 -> -0.01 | 179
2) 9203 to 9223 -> 0.02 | 170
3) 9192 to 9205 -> 0.02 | 171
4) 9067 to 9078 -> -0.01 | 179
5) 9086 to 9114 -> 0.01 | 176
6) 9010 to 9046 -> 0.01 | 177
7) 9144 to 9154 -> 0.00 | 175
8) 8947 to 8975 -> 0.00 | 179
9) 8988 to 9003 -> 0.02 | 176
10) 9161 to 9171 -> 0.00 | 175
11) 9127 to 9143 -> 0.00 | 176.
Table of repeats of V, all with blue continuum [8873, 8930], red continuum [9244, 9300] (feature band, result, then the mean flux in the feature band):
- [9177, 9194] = 0.00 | 174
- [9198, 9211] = 0.02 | 171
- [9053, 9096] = 0.00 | 177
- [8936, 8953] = 0.01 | 179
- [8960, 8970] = 0.01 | 179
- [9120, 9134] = 0.01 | 174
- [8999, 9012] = 0.04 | 173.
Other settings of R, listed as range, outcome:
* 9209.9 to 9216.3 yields 168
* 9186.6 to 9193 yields 175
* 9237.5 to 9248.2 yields 174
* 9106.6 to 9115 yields 177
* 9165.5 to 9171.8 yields 175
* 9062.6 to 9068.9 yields 182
